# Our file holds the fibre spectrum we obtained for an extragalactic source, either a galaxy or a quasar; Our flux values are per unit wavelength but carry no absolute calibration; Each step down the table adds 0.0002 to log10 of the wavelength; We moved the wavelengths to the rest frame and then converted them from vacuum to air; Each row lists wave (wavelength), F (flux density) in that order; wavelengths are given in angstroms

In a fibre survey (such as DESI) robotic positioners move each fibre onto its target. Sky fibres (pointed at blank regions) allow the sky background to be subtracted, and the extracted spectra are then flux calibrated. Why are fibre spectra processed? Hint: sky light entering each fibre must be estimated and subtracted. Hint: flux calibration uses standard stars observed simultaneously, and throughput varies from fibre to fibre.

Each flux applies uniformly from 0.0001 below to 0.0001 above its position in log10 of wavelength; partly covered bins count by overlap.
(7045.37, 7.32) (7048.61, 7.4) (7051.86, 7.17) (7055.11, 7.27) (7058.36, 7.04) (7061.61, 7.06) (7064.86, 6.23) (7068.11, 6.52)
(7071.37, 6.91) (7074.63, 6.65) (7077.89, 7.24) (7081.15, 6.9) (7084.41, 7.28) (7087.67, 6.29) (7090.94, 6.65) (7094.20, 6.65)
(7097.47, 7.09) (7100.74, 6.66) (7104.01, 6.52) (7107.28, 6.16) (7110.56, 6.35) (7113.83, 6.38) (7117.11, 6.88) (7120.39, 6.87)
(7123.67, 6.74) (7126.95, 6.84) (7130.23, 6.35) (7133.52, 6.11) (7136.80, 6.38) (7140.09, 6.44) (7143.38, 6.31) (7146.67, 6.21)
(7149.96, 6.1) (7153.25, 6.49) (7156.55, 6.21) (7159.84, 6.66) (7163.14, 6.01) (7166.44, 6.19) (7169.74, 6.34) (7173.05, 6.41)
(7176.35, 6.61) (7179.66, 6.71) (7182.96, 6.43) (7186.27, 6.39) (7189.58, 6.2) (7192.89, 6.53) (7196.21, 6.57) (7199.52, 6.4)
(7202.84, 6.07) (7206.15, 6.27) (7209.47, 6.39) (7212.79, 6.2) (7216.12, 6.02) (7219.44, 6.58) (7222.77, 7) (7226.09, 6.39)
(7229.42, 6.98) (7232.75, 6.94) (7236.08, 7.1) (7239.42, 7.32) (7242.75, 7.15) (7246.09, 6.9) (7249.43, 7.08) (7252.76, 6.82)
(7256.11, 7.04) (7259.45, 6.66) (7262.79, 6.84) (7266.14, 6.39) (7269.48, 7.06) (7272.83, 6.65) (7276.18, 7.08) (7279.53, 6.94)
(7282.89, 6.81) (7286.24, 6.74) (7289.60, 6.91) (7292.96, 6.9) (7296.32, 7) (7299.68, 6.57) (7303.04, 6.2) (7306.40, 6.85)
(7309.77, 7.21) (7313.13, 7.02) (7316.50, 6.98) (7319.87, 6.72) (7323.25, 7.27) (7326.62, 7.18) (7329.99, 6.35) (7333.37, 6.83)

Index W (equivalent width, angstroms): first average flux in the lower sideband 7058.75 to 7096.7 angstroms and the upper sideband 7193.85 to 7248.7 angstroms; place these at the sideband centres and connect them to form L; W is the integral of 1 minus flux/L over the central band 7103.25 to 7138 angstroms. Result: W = 1.2 angstroms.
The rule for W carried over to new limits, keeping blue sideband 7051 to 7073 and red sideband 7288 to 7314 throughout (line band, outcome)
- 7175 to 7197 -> 1.2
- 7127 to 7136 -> 0.7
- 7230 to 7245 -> -0.6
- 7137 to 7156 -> 1.5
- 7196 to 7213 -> 1.3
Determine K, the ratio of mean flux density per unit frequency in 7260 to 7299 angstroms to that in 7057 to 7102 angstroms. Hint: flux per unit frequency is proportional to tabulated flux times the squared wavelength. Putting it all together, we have 1.1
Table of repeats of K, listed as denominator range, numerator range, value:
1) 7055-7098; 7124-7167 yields 0.95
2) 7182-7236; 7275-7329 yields 1.09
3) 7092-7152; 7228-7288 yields 1.10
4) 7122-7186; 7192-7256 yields 1.06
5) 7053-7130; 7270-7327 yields 1.08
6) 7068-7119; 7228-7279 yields 1.08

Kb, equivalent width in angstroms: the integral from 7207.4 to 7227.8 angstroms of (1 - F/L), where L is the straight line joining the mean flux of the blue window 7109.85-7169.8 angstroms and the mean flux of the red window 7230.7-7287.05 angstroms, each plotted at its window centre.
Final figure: 1.0 angstroms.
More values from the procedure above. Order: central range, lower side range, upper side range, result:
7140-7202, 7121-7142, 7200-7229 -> 0.7 angstroms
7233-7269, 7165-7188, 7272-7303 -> -1.3 angstroms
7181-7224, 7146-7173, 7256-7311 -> 0.5 angstroms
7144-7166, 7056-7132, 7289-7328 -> 1.6 angstroms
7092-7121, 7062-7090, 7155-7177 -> 0.0 angstroms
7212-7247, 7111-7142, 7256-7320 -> -0.3 angstroms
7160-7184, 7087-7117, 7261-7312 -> 0.9 angstroms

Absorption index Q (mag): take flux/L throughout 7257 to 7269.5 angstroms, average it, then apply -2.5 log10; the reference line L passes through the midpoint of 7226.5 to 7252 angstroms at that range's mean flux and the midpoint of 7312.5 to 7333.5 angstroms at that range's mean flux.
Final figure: 0.04 mag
